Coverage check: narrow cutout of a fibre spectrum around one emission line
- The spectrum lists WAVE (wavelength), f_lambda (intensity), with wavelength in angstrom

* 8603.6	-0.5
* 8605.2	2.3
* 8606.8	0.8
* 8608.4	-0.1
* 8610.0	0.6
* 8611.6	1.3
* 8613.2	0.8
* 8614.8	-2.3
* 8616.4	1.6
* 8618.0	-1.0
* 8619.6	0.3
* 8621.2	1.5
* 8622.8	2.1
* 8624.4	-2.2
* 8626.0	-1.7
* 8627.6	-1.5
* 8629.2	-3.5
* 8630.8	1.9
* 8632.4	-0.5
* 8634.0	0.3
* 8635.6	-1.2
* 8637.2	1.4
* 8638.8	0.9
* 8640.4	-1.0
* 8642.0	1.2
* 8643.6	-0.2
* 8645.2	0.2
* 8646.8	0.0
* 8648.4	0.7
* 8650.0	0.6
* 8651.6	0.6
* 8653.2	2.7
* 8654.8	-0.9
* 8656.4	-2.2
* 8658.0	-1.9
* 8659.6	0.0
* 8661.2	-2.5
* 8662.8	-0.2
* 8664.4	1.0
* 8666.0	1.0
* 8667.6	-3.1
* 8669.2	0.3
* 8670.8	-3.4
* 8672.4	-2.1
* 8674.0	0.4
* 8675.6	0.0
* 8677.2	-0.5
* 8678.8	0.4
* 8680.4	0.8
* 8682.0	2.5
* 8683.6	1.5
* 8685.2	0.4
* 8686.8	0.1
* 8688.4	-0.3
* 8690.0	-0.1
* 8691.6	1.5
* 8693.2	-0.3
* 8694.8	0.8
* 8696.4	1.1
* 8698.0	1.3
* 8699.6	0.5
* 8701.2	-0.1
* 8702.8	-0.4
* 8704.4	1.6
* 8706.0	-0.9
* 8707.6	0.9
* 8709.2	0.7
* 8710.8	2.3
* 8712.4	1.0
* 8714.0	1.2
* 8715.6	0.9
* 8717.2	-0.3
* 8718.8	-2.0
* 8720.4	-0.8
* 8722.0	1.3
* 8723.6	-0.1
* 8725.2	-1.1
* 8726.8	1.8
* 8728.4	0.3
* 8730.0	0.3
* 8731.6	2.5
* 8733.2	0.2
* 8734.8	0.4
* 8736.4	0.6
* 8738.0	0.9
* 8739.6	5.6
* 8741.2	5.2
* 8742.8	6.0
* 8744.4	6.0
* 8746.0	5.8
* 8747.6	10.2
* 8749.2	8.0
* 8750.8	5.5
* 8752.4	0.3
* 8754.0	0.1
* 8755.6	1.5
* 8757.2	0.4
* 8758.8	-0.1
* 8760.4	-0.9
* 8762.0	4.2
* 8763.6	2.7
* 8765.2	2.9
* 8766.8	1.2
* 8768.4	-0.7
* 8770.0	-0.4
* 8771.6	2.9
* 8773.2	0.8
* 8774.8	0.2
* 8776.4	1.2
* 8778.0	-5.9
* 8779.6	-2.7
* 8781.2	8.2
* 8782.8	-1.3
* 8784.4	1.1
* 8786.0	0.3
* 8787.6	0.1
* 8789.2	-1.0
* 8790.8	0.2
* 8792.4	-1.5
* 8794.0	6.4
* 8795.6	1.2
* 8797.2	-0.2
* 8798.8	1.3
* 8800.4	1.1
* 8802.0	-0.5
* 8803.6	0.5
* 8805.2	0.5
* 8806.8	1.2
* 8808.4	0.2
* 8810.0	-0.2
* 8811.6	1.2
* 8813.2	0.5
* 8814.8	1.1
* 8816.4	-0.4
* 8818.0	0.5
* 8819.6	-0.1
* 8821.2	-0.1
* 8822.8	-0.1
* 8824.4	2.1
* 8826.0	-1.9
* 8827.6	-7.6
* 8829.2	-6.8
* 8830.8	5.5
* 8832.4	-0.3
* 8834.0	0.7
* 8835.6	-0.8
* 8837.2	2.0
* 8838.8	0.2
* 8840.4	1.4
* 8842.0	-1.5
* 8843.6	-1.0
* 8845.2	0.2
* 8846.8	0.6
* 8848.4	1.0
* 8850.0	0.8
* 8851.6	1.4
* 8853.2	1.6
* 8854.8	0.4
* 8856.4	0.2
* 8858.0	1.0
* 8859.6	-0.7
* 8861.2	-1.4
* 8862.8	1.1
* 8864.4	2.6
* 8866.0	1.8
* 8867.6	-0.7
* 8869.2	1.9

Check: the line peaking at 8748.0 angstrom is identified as [O II] 3727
